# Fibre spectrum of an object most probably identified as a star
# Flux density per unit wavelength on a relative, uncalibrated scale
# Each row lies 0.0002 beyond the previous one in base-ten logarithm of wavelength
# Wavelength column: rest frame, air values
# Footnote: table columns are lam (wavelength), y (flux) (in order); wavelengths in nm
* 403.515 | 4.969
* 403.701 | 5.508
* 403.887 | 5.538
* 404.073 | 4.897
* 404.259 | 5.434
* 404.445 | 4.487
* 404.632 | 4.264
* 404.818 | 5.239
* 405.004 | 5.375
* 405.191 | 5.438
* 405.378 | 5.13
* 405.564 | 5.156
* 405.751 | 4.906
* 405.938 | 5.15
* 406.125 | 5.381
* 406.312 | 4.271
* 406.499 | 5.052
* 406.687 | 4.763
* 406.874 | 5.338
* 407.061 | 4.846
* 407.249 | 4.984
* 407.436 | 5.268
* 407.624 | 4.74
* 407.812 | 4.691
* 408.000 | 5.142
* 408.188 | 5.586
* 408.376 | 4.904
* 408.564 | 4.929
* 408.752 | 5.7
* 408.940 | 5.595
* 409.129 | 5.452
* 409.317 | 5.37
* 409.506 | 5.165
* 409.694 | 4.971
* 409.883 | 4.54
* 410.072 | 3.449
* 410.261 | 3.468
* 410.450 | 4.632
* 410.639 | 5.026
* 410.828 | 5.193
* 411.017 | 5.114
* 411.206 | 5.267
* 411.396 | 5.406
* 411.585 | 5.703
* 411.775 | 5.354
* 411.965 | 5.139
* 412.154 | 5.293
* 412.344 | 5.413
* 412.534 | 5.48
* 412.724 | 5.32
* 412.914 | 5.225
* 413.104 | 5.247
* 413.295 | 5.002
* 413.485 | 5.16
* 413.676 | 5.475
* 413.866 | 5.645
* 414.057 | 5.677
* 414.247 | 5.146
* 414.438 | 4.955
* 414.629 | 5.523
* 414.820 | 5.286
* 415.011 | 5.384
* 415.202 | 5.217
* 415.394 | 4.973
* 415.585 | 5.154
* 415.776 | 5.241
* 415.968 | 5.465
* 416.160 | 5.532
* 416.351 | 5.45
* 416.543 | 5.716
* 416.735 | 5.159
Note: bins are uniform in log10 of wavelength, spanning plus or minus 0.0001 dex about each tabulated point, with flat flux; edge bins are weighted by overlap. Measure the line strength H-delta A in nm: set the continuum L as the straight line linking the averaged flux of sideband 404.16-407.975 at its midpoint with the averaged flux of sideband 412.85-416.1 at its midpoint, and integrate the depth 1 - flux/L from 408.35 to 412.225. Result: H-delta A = 0.08 nm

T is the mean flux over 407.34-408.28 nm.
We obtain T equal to 5.08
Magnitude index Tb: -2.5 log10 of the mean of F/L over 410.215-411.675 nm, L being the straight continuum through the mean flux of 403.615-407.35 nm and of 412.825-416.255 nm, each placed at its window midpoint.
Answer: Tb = 0.04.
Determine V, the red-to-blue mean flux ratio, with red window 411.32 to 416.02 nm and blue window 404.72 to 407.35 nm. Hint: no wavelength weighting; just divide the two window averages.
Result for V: 1.05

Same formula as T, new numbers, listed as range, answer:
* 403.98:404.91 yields 4.86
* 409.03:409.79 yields 5.24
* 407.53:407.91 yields 4.71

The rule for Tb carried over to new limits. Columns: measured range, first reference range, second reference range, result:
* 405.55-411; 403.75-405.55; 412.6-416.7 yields 0.049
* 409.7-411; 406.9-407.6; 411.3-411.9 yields 0.194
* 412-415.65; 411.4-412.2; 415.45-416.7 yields 0.020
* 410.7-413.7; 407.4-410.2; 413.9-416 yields -0.028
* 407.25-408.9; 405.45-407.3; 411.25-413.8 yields -0.010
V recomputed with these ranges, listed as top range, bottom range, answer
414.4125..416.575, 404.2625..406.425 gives 1.06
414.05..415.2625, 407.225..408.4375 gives 1.05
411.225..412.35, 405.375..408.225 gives 1.07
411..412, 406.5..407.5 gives 1.06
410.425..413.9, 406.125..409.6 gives 1.03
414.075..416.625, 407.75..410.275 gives 1.07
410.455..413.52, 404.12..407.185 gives 1.05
